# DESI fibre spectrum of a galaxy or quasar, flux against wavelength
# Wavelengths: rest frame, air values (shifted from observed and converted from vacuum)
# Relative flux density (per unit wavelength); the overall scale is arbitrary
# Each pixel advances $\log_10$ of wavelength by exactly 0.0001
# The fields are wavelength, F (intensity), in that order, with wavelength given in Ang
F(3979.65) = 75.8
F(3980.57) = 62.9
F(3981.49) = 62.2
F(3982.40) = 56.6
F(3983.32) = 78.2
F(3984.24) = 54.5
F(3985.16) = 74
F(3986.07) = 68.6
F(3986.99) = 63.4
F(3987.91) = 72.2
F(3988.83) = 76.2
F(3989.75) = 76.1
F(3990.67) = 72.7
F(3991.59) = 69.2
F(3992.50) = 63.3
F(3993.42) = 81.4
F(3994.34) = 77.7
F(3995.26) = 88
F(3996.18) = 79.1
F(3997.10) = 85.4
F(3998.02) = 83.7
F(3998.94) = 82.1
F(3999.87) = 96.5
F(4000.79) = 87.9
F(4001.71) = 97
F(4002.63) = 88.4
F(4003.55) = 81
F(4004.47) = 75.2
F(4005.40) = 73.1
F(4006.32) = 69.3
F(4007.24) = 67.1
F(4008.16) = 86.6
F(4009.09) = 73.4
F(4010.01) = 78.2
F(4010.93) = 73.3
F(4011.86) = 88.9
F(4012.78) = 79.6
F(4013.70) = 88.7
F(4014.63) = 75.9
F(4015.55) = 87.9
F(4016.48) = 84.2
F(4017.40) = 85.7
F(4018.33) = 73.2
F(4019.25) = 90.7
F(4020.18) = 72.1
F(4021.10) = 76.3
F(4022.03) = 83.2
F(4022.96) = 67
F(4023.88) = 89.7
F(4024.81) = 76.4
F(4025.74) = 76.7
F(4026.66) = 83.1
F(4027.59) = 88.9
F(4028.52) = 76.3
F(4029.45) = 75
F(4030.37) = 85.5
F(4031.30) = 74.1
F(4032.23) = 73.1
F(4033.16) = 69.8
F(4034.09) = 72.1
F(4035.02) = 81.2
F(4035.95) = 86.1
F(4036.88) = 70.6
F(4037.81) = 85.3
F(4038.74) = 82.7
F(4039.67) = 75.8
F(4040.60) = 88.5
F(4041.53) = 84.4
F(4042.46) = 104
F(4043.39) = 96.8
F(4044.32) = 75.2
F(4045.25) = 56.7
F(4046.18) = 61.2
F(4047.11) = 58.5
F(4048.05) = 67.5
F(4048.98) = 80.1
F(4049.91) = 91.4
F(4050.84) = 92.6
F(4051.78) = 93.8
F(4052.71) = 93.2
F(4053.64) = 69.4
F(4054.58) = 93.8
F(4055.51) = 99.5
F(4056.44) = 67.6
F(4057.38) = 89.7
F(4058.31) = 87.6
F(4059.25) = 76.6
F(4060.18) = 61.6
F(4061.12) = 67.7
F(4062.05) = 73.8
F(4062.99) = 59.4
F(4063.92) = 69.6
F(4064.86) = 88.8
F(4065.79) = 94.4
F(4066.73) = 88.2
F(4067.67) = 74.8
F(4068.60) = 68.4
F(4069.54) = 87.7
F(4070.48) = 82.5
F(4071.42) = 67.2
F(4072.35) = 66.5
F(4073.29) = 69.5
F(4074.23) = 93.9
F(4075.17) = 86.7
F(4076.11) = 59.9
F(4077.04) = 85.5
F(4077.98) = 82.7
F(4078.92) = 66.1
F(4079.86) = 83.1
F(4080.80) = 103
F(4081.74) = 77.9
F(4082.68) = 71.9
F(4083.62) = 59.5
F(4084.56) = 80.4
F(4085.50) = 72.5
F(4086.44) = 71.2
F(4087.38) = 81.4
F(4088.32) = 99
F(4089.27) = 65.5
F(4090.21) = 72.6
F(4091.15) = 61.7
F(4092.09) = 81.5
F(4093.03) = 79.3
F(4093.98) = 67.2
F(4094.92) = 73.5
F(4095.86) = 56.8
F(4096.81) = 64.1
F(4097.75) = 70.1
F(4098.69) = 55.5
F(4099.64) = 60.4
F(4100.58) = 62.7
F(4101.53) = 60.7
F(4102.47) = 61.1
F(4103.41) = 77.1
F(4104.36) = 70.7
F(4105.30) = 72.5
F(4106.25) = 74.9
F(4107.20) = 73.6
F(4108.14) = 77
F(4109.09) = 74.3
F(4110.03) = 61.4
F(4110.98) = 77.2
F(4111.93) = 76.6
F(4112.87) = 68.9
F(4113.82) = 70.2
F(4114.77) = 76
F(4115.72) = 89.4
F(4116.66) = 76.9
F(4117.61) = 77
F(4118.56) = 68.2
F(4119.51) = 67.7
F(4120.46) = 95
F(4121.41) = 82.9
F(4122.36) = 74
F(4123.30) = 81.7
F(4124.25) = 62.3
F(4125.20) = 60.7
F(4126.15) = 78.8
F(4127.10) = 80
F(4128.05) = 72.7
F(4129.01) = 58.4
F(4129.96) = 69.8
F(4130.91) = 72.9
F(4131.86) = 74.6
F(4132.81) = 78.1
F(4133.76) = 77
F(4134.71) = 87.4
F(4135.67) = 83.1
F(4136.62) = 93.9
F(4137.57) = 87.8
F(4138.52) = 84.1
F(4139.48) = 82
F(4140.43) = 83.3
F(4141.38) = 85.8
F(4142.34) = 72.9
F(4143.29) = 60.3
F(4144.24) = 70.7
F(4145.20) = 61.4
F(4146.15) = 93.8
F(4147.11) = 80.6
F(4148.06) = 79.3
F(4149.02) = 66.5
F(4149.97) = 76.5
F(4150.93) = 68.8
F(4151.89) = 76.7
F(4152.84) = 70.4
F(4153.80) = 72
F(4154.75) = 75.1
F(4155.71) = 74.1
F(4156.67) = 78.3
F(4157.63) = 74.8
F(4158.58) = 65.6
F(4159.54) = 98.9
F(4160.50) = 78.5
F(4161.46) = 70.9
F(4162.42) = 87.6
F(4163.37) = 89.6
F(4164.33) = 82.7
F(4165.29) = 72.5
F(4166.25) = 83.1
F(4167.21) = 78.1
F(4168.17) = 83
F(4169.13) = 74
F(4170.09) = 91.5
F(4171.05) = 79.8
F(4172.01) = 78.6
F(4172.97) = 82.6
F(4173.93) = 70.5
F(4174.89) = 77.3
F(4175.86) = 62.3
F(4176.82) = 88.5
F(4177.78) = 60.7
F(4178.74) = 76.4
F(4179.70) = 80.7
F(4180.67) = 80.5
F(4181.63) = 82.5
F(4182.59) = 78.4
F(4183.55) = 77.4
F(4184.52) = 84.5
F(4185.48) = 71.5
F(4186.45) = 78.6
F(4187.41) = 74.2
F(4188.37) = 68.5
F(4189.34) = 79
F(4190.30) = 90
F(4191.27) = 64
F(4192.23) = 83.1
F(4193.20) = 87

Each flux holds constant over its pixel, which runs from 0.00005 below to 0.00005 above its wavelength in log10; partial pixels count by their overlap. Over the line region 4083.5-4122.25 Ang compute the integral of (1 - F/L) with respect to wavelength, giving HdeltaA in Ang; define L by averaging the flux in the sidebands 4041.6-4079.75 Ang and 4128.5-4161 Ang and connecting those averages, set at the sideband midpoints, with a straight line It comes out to 2.7 Ang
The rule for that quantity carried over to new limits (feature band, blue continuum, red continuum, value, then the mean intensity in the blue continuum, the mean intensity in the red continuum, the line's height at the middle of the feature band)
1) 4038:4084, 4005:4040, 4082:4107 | -3.1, 78.9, 70.2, 74.3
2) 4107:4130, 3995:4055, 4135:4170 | 1.4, 80.7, 78.4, 79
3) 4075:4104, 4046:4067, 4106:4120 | 1.5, 79.6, 73.9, 76.3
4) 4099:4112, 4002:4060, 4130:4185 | 1.5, 80.1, 78.2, 79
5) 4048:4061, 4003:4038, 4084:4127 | -1.2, 78.8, 72.5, 76.3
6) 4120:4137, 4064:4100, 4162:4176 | 0.2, 75.5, 79.9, 77.9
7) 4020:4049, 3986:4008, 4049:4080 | 0.4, 78.4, 79.8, 79.2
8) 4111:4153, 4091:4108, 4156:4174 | -1.2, 68.3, 80.2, 74.2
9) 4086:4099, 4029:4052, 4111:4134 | 0.8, 79.1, 74.6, 76.3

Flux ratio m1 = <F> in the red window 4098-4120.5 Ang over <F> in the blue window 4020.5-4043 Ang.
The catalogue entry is 0.89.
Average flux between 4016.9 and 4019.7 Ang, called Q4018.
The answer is 83.3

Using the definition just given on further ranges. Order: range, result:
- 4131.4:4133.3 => 76.5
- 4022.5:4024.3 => 78.4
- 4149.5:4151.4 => 72.5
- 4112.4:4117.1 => 76.3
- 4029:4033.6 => 75.6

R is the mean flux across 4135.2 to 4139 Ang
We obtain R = 87.3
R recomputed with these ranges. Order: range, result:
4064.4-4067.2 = 90.5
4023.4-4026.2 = 80.9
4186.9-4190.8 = 77.9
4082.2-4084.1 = 65.9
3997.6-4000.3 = 87.1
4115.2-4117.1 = 83.3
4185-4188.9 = 73.2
